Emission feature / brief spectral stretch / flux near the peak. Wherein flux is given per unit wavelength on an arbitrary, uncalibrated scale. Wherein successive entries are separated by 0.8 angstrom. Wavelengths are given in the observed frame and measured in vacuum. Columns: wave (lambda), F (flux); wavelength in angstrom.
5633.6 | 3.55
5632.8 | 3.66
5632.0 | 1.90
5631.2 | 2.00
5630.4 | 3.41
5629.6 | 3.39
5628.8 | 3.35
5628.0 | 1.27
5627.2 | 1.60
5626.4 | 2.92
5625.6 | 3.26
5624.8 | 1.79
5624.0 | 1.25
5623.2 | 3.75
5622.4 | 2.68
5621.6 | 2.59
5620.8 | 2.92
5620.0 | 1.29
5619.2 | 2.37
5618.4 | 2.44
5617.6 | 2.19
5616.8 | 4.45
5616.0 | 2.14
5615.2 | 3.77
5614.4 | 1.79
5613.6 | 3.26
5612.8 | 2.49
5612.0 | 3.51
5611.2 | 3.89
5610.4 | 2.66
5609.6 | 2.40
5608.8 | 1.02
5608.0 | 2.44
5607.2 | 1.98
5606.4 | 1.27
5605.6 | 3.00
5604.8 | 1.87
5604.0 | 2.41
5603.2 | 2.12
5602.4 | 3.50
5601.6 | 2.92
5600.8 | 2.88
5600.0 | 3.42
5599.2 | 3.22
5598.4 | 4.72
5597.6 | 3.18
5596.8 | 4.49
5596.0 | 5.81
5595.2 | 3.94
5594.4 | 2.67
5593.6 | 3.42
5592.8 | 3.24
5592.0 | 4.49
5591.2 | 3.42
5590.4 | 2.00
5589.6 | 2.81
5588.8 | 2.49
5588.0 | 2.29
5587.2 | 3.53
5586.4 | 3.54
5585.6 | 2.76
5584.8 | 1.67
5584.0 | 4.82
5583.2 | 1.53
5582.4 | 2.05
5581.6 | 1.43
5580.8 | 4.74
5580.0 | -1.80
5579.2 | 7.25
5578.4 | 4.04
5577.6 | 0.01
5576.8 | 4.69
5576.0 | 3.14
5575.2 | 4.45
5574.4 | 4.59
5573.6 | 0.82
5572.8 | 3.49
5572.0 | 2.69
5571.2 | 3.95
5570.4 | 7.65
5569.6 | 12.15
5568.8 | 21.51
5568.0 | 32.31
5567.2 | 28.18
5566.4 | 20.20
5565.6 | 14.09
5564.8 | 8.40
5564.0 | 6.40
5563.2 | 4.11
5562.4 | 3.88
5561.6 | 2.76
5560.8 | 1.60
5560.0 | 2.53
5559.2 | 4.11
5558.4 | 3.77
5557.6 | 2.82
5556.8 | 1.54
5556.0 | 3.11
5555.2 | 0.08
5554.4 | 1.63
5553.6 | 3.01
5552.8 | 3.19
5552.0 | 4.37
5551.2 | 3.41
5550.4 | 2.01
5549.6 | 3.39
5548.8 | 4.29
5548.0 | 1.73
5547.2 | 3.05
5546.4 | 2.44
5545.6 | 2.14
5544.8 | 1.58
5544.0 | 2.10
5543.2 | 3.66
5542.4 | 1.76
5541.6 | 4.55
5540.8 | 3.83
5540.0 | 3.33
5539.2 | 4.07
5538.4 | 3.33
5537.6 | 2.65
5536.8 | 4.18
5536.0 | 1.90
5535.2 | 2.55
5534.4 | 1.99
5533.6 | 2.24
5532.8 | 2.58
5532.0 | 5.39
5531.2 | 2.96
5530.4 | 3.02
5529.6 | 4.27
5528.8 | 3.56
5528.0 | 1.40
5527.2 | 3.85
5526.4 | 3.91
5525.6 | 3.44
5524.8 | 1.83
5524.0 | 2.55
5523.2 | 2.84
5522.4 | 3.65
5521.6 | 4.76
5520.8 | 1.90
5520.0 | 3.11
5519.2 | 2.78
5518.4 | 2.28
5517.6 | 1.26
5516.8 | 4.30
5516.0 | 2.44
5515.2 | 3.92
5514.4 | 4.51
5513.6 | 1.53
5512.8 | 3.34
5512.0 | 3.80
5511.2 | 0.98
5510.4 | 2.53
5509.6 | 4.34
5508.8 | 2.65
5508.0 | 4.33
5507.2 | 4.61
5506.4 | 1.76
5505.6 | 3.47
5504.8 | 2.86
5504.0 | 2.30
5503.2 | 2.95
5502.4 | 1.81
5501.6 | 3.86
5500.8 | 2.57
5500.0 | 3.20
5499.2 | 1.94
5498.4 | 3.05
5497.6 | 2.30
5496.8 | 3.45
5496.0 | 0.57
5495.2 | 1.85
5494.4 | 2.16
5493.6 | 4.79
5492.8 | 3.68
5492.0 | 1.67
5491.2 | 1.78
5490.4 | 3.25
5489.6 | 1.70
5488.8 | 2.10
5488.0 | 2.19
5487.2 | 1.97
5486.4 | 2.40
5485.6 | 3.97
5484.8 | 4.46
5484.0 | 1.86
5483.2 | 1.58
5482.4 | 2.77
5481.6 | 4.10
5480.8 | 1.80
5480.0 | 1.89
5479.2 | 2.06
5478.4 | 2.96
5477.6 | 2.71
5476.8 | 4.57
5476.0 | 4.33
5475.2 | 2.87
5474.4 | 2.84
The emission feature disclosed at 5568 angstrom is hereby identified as H-gamma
